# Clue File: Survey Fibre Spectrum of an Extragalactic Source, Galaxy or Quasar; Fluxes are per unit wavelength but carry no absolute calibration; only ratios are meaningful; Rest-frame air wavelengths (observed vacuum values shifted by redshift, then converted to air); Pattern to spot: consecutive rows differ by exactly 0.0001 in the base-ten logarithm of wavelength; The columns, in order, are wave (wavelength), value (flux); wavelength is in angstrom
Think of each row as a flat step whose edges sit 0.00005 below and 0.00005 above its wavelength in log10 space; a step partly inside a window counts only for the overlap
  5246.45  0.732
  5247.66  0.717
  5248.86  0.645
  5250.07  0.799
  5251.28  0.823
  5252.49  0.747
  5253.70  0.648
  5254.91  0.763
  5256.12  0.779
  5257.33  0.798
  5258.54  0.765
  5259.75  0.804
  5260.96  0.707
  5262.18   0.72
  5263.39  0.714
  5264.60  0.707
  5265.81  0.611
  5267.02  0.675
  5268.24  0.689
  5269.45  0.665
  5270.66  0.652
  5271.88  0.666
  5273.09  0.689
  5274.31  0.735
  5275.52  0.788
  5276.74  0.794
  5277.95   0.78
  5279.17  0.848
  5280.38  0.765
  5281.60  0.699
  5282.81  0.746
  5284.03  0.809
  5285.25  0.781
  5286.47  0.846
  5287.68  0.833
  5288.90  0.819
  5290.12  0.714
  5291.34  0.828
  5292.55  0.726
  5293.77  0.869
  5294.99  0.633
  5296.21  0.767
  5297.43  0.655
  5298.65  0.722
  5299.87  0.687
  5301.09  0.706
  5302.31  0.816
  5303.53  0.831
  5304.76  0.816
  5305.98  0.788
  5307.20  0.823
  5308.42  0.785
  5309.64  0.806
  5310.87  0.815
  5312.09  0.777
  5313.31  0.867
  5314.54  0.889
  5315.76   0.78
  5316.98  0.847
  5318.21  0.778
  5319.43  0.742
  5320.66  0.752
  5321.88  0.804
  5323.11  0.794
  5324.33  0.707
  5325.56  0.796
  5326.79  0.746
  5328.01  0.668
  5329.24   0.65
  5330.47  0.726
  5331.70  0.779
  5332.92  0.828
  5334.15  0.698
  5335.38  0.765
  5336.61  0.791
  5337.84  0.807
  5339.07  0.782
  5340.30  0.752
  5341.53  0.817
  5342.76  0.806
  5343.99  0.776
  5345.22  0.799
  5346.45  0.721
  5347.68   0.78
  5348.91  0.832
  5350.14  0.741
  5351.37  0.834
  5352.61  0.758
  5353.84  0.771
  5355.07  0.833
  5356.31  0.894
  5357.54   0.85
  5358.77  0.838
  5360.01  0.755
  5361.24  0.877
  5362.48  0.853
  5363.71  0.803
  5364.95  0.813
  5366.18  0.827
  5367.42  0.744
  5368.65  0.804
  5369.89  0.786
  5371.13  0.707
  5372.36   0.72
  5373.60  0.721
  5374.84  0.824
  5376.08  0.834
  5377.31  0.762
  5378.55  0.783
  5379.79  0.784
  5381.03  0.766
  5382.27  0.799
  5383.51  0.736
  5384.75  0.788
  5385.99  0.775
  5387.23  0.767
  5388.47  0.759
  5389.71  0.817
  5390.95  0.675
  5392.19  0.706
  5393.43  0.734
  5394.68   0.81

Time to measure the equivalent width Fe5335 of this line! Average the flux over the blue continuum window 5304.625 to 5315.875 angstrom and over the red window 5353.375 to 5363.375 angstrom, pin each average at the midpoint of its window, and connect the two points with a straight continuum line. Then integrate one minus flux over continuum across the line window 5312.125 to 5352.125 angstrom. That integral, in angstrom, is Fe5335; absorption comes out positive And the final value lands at 2.3 angstrom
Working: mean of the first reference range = 0.816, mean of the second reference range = 0.834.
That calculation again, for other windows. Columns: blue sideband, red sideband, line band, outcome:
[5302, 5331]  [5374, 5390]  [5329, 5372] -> -0.36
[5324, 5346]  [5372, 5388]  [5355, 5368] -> -0.97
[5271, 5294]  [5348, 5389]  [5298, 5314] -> -0.20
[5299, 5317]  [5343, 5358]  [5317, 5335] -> 1.08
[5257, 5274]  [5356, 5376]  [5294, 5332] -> -0.92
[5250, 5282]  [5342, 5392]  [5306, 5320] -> -0.94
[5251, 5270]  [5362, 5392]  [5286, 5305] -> -0.65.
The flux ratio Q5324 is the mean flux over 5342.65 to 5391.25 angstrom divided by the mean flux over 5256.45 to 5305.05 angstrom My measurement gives 1.1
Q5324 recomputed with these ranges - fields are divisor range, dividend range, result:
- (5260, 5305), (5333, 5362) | 1.07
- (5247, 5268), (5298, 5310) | 1.06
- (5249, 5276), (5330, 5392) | 1.09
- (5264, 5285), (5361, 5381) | 1.09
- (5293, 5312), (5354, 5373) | 1.05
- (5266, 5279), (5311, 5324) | 1.12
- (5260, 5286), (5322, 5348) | 1.05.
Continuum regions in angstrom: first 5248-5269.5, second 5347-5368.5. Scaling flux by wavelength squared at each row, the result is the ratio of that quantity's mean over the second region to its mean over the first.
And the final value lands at 1.16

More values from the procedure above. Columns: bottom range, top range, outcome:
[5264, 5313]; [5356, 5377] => 1.09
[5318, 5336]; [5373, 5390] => 1.06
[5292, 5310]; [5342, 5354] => 1.05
